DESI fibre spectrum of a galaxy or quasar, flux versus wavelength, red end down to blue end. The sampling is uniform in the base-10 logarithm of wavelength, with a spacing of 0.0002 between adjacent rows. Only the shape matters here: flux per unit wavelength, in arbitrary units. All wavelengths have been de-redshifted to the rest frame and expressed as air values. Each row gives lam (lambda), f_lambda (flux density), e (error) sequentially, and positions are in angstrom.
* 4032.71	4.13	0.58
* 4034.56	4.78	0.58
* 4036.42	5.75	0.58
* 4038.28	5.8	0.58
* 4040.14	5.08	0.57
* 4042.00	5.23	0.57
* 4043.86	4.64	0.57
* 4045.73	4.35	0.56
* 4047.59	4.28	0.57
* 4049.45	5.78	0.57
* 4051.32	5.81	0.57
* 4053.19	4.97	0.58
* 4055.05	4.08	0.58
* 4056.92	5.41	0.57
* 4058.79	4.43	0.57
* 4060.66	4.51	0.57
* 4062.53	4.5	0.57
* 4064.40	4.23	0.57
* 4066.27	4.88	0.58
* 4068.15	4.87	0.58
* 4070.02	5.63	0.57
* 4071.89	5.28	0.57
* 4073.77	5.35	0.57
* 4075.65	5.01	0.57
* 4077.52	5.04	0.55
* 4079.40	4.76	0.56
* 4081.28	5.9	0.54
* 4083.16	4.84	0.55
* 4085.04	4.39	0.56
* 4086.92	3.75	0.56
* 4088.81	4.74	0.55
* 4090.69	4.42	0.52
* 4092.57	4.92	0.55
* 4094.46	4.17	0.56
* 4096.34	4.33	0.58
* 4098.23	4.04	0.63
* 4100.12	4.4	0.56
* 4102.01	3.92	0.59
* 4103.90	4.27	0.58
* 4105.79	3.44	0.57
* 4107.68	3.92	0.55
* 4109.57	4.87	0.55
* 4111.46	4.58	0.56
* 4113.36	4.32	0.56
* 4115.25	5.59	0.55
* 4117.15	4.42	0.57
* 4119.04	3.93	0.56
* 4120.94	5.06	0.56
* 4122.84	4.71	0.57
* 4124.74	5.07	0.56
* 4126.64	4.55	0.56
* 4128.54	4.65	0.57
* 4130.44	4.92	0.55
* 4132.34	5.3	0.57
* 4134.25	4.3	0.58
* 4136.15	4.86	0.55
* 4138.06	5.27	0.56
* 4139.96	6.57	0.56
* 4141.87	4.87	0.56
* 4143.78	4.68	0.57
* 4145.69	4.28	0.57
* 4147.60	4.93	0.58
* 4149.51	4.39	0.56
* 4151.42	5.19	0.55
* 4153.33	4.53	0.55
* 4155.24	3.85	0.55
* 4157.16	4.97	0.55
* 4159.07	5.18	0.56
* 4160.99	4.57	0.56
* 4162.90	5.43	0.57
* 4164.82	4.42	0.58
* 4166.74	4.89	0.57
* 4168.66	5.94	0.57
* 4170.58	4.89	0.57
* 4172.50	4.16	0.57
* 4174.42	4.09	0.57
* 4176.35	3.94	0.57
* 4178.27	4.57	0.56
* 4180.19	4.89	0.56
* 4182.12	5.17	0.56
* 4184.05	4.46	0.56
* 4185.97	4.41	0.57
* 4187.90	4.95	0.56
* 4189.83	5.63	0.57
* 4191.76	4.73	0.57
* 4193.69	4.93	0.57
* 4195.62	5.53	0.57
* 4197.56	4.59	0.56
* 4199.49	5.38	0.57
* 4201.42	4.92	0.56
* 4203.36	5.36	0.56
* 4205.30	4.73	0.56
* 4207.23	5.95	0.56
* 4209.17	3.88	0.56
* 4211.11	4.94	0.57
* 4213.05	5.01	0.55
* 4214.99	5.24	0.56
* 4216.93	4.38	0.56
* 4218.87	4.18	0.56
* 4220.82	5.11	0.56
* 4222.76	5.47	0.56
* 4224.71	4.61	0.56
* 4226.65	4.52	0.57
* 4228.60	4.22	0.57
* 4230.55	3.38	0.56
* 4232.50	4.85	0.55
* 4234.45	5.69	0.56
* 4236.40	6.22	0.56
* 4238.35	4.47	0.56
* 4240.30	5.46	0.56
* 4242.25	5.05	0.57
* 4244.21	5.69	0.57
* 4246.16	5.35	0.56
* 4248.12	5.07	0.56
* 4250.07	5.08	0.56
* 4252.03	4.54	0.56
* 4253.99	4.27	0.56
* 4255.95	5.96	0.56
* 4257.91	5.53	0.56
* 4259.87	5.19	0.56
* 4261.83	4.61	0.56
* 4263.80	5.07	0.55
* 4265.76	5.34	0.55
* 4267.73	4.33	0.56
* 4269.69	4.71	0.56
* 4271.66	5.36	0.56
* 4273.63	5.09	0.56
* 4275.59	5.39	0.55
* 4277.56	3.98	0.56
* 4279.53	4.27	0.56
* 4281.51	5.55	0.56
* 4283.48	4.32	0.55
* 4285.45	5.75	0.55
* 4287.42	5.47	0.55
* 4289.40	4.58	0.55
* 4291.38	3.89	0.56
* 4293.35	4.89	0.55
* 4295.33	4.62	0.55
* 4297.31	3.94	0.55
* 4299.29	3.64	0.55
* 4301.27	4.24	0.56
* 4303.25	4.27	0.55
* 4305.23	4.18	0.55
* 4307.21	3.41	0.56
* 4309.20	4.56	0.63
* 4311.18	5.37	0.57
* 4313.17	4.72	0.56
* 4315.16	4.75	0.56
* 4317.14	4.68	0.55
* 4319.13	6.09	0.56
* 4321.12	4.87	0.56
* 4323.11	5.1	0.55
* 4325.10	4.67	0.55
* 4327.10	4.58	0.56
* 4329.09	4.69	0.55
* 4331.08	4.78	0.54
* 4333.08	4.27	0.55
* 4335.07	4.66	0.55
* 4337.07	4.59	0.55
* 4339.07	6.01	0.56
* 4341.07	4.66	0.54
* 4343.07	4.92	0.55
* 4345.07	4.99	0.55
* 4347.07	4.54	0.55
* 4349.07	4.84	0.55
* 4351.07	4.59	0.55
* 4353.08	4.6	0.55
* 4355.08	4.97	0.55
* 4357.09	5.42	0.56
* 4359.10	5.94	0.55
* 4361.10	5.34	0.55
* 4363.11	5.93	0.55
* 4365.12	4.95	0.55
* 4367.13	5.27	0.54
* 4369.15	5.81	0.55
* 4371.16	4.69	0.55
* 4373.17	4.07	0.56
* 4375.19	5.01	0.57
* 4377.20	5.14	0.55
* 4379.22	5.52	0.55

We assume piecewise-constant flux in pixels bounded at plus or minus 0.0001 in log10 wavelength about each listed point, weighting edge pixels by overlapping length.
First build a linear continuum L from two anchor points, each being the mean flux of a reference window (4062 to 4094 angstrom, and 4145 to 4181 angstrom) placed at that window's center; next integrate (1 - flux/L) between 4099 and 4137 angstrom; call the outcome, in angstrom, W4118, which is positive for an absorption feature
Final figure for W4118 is 1.8 angstrom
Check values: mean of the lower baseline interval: 4.85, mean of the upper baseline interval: 4.69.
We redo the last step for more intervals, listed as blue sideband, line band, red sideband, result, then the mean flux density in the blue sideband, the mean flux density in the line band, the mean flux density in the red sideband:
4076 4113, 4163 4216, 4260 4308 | -3.9 angstrom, 4.46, 4.88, 4.64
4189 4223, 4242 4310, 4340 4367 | 3.4 angstrom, 4.98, 4.77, 5.06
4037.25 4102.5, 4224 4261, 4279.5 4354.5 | -2.2 angstrom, 4.8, 5.01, 4.71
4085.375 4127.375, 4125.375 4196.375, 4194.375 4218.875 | -1.8 angstrom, 4.43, 4.83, 4.96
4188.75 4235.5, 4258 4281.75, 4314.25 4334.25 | -0.2 angstrom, 4.89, 4.91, 4.85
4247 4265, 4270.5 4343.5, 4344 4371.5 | 5.3 angstrom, 5.04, 4.72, 5.15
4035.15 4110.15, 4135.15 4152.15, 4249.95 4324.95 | -0.9 angstrom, 4.75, 5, 4.77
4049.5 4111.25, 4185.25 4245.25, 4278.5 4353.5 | -3.4 angstrom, 4.67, 4.95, 4.7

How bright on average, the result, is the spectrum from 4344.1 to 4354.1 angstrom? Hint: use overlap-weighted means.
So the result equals 4.71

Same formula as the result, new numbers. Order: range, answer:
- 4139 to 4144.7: 5.38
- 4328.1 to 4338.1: 4.6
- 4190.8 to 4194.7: 4.84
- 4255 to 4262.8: 5.32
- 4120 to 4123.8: 4.88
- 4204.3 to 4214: 4.9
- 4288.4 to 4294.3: 4.45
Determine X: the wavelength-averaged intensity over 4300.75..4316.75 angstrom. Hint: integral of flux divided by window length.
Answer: 4.45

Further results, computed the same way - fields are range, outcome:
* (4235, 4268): 5.16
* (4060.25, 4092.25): 4.84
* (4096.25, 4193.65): 4.7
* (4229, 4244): 5.02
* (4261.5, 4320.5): 4.7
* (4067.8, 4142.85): 4.73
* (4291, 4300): 4.23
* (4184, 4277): 4.98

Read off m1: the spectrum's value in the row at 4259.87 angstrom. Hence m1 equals 5.19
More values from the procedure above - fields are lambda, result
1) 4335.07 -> 4.66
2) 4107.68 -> 3.92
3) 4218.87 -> 4.18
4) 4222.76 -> 5.47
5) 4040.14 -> 5.08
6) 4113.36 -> 4.32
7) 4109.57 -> 4.87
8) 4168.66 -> 5.94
